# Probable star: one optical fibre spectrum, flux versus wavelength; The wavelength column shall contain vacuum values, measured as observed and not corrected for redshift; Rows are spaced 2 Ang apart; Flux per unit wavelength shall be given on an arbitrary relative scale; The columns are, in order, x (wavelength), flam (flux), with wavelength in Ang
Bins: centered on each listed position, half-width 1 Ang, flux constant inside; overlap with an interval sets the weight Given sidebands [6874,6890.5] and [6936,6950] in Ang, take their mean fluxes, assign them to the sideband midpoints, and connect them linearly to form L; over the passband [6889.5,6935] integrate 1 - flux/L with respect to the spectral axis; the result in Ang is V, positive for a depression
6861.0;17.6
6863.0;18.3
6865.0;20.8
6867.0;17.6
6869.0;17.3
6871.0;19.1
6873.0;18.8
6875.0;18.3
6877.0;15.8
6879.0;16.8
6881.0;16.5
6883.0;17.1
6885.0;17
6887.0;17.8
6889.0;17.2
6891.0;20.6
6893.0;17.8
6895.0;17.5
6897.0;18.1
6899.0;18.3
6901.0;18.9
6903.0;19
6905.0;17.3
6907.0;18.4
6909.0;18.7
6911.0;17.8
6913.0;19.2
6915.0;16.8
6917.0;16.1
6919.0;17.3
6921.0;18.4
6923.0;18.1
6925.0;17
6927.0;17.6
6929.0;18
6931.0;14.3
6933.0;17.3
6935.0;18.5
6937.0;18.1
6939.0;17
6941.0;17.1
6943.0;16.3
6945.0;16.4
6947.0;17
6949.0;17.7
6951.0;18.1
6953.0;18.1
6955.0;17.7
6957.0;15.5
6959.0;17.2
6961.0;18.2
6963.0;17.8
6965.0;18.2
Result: -1.9 Ang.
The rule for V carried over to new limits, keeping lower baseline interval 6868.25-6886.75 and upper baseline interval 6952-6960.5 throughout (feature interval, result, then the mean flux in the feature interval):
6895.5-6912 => -0.9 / 18.3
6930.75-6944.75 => 0.2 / 17.1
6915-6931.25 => 0.1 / 17.2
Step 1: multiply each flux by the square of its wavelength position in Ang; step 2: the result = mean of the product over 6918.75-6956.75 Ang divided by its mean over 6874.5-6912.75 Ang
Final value 1.0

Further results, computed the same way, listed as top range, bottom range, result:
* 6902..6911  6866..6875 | 1.01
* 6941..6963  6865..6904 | 0.98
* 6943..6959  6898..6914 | 0.94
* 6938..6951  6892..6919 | 0.96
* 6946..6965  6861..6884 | 1.01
